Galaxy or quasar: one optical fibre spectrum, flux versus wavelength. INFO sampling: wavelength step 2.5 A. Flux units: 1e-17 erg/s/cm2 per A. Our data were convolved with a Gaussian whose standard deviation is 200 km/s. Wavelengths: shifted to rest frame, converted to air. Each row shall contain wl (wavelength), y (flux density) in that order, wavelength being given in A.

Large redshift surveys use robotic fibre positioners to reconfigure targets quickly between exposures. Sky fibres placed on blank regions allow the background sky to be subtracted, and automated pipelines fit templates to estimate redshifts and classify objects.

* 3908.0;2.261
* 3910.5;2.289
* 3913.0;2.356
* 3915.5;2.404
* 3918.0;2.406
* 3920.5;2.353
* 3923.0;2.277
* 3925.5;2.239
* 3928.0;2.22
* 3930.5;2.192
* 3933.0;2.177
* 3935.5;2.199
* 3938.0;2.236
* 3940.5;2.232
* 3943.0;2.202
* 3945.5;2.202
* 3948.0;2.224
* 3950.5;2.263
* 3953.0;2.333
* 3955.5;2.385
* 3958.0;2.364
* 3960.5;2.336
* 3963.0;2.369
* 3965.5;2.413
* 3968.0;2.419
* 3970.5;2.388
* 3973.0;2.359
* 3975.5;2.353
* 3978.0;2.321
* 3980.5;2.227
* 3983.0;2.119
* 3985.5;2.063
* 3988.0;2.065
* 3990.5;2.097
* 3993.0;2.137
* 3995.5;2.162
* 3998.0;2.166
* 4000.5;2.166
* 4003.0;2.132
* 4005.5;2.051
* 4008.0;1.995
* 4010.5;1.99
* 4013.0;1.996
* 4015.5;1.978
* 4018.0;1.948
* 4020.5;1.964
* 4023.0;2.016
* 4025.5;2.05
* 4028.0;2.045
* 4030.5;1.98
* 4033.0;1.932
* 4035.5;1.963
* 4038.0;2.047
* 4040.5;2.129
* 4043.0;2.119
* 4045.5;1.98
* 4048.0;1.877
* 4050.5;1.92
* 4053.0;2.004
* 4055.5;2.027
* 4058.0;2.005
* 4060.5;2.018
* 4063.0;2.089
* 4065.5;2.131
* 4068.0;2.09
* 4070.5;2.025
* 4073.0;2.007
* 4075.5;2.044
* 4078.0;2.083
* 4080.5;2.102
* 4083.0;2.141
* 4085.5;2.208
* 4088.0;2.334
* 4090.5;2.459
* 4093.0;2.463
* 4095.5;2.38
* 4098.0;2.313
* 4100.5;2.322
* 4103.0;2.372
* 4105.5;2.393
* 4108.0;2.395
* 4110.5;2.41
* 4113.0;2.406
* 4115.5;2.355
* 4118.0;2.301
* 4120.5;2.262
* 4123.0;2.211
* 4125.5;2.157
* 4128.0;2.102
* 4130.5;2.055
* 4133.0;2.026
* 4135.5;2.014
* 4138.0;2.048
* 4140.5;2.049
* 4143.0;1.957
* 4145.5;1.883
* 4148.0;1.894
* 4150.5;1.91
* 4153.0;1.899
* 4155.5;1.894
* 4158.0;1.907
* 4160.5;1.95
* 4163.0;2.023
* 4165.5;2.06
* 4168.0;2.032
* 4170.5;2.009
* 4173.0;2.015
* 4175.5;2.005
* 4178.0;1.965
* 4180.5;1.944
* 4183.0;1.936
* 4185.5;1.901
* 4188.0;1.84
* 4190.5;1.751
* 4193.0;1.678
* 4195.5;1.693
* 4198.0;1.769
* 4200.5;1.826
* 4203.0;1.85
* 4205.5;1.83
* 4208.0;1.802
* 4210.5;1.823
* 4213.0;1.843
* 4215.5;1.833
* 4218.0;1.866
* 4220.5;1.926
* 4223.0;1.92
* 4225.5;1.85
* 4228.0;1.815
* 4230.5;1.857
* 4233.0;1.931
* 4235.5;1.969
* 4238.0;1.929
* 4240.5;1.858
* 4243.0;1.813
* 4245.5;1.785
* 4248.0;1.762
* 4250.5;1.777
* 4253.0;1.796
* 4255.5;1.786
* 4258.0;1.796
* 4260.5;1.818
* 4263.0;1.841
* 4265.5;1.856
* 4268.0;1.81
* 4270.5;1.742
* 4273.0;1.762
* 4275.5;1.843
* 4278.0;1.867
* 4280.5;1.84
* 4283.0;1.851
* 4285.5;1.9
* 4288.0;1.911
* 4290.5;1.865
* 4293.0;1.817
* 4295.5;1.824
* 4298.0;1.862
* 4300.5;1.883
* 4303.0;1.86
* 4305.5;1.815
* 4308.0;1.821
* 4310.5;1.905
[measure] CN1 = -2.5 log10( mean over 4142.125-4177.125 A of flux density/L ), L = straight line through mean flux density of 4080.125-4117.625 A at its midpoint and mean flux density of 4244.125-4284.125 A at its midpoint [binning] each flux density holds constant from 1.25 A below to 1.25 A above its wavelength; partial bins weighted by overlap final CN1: 0.10 mag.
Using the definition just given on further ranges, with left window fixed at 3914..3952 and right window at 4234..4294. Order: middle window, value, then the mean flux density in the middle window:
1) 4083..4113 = -0.16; 2.36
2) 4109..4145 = -0.08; 2.16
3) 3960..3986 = -0.05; 2.31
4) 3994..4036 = 0.06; 2.03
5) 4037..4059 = 0.05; 2.01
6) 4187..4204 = 0.09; 1.77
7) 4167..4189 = -0.01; 1.96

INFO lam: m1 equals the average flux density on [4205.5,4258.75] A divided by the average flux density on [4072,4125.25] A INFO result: 0.81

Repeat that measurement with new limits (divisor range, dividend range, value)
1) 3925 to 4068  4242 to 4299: 0.85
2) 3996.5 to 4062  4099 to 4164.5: 1.05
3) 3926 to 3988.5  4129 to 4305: 0.83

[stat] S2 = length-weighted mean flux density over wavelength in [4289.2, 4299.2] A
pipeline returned 1.84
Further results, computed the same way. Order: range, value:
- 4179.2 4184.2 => 1.94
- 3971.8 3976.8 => 2.36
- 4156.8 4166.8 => 1.99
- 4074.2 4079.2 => 2.06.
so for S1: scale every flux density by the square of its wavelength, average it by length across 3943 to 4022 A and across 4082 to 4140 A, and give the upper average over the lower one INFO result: 1.10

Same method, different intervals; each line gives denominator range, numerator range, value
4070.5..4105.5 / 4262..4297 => 0.90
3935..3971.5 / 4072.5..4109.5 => 1.06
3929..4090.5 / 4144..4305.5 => 0.97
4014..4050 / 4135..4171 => 1.04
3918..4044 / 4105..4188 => 1.03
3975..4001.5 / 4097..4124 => 1.15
